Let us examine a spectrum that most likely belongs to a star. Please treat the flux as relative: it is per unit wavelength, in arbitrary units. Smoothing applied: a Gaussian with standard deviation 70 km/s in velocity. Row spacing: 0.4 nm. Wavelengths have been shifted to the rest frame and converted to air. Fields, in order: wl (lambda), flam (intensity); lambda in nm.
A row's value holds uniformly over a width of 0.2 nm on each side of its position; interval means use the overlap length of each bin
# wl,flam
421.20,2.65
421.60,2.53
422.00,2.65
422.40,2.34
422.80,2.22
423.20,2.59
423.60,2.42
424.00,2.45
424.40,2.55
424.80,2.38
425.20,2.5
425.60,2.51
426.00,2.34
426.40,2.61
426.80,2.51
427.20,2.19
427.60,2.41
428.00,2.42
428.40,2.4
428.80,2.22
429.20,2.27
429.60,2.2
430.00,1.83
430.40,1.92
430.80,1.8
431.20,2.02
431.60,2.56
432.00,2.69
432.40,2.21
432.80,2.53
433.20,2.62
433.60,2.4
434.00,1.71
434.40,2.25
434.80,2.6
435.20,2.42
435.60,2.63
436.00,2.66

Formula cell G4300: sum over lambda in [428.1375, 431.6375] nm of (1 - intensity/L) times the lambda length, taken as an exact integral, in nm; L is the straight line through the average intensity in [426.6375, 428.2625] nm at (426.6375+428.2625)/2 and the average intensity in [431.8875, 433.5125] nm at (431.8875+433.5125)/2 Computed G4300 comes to 0.45 nm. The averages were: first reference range 2.38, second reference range 2.5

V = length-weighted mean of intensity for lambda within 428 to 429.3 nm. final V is 2.32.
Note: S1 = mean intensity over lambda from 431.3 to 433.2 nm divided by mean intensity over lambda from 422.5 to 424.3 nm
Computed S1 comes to 1.03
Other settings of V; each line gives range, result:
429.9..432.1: 2.13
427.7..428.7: 2.39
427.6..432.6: 2.22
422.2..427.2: 2.44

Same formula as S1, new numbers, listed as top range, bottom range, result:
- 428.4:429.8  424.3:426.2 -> 0.92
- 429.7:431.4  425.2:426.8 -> 0.77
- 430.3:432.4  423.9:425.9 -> 0.89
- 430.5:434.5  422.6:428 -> 0.93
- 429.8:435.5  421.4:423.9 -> 0.92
